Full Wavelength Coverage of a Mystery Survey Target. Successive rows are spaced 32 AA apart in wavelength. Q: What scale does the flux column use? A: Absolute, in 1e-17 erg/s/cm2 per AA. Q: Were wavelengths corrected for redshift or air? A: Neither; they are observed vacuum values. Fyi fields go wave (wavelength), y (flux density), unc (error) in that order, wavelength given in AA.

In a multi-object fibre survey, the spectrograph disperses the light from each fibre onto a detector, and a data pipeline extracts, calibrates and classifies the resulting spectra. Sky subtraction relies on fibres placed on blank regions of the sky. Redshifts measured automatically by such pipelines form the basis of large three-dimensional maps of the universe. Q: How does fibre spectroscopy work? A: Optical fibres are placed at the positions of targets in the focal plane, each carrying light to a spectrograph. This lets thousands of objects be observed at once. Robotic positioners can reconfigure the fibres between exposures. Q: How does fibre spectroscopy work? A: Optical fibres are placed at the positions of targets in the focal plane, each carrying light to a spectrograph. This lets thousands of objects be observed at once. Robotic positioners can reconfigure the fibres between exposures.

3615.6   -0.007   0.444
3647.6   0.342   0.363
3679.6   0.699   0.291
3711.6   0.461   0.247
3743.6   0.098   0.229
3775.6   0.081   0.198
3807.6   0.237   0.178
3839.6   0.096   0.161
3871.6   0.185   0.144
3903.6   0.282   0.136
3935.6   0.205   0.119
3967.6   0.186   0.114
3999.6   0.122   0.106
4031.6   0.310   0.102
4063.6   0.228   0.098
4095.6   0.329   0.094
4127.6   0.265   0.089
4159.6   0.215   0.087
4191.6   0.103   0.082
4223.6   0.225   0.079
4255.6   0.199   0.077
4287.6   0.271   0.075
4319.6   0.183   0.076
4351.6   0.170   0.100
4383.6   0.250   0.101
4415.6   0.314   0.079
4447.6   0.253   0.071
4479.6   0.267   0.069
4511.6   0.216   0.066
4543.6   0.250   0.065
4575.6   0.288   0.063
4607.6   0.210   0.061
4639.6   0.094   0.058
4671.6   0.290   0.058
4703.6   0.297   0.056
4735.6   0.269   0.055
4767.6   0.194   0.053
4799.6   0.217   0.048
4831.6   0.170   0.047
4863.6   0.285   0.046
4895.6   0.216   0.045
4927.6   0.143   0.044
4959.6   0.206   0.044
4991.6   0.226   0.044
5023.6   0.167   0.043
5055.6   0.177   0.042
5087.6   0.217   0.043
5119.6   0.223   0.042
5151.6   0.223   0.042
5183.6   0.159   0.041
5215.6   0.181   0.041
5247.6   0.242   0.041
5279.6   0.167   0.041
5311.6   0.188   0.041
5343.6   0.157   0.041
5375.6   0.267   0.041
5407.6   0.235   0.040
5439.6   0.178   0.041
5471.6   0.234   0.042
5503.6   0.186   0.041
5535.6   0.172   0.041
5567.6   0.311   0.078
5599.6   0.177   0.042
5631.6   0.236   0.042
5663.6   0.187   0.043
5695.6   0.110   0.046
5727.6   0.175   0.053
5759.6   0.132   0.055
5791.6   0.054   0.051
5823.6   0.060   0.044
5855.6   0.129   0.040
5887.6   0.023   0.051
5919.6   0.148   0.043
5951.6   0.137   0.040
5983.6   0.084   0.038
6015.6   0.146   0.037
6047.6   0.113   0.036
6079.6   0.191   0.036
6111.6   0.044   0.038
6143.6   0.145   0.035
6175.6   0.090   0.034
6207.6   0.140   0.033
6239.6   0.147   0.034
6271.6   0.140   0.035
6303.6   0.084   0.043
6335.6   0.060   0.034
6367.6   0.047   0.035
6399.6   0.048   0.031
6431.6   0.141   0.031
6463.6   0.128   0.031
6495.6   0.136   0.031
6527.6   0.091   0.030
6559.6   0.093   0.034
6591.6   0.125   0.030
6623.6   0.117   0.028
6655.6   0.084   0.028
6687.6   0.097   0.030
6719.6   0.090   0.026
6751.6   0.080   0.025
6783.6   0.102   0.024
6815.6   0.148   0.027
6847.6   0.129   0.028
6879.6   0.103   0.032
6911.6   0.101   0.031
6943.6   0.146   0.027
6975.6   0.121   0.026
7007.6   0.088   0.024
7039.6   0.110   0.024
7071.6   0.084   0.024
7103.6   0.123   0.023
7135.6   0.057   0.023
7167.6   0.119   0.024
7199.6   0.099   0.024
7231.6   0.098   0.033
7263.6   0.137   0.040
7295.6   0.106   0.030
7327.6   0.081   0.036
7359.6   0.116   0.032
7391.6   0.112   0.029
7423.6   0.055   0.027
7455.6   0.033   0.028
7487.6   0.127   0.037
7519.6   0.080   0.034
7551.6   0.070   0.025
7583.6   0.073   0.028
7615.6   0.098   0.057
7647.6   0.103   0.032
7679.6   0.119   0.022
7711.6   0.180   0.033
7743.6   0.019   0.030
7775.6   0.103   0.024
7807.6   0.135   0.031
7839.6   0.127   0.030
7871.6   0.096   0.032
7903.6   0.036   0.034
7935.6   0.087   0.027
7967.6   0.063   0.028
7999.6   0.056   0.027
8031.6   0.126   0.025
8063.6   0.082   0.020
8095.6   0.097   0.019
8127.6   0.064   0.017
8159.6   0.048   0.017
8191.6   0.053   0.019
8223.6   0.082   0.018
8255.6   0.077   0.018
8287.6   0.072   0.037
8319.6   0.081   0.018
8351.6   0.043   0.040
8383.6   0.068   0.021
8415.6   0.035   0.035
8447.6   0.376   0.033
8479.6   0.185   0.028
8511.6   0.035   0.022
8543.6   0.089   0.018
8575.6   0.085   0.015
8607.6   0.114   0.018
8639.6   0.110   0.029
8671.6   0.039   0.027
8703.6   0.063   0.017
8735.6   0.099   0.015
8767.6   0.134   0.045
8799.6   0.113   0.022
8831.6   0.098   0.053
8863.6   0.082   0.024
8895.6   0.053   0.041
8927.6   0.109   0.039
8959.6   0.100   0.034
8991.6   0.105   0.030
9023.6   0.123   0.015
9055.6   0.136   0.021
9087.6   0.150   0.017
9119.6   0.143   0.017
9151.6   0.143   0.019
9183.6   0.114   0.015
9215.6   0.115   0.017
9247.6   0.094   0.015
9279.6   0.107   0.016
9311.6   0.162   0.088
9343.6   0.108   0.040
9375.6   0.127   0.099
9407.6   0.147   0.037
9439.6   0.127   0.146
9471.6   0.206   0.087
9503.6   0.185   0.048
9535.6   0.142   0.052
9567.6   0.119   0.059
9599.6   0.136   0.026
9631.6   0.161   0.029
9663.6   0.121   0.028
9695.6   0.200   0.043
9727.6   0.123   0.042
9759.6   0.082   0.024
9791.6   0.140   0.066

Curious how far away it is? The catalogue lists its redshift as 1.269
